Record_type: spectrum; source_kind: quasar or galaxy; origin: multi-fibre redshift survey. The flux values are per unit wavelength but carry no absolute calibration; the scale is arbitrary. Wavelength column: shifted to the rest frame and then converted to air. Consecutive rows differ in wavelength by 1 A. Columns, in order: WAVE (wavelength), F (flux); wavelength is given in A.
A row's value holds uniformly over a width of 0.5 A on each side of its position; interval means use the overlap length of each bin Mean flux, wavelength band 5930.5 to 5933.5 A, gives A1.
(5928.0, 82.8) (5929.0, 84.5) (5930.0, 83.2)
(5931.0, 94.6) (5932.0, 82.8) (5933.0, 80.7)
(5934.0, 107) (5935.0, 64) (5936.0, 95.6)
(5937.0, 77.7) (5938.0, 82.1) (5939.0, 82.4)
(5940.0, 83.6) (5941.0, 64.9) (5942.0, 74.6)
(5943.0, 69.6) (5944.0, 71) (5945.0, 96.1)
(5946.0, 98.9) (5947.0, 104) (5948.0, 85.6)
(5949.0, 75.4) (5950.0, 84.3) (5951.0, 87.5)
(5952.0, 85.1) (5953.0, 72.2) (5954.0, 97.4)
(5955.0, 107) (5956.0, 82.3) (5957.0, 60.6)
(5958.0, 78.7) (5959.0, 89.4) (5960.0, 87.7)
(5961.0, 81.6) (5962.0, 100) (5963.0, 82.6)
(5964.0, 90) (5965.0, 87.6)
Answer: 86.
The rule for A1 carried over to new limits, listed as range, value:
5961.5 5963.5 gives 91.3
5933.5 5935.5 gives 85.5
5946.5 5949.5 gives 88.3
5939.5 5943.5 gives 73.2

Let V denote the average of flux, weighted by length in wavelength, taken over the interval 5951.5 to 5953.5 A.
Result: 78.7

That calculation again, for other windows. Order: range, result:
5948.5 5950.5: 79.8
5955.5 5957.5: 71.5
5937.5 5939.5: 82.2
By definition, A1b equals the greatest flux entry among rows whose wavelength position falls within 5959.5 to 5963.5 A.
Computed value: 100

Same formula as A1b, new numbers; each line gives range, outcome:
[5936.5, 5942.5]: 83.6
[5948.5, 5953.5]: 87.5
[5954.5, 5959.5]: 107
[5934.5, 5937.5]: 95.6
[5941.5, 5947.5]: 104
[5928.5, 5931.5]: 94.6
